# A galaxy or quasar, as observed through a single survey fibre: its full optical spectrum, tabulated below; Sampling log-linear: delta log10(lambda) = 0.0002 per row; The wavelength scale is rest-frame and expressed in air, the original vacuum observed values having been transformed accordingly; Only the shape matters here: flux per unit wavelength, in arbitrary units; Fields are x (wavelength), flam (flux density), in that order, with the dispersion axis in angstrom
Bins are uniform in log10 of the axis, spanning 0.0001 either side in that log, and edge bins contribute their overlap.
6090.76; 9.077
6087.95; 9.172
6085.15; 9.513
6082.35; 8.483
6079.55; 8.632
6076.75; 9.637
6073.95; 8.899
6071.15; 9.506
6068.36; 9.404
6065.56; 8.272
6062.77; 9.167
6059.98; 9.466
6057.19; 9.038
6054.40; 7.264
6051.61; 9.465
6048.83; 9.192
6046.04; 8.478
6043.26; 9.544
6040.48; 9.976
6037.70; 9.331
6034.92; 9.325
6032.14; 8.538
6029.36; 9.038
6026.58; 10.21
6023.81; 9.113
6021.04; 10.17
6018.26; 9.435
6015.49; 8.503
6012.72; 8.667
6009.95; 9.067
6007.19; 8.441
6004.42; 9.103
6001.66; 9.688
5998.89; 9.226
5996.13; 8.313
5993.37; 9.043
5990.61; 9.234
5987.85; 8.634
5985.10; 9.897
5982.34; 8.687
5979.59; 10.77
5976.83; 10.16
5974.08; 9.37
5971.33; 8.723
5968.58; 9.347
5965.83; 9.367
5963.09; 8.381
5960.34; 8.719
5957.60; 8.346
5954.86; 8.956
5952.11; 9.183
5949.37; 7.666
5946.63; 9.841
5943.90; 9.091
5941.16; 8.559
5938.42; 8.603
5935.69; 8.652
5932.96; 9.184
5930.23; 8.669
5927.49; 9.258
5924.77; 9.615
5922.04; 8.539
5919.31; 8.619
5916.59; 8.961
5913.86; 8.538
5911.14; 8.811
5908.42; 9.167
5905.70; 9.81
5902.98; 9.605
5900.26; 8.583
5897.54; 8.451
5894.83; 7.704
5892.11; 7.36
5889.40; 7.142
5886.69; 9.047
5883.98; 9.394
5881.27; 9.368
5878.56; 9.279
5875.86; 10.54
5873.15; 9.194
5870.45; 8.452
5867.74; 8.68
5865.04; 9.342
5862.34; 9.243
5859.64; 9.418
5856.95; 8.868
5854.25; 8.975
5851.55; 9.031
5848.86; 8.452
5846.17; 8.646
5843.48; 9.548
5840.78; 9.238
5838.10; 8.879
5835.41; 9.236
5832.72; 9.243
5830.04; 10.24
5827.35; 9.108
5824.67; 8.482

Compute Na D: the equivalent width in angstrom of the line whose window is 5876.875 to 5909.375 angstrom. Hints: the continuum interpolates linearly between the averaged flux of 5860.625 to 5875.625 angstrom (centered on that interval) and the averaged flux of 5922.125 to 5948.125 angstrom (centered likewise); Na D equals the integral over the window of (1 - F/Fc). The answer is 1.1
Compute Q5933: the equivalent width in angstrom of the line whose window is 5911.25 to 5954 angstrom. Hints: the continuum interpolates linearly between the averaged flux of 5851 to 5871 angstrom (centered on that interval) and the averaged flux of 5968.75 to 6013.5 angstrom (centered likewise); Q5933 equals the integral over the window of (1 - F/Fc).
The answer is 1.2 angstrom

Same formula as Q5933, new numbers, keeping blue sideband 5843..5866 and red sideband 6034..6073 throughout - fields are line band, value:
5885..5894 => 1.1 angstrom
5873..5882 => -0.6 angstrom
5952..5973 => 0.5 angstrom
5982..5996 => 0.0 angstrom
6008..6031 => -0.4 angstrom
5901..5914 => -0.2 angstrom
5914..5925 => 0.3 angstrom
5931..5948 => 0.2 angstrom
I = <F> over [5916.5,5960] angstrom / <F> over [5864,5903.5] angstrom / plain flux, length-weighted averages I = 1.01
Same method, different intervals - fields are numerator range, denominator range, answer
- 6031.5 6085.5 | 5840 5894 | 1.01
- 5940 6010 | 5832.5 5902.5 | 1.02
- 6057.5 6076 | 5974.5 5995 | 0.96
